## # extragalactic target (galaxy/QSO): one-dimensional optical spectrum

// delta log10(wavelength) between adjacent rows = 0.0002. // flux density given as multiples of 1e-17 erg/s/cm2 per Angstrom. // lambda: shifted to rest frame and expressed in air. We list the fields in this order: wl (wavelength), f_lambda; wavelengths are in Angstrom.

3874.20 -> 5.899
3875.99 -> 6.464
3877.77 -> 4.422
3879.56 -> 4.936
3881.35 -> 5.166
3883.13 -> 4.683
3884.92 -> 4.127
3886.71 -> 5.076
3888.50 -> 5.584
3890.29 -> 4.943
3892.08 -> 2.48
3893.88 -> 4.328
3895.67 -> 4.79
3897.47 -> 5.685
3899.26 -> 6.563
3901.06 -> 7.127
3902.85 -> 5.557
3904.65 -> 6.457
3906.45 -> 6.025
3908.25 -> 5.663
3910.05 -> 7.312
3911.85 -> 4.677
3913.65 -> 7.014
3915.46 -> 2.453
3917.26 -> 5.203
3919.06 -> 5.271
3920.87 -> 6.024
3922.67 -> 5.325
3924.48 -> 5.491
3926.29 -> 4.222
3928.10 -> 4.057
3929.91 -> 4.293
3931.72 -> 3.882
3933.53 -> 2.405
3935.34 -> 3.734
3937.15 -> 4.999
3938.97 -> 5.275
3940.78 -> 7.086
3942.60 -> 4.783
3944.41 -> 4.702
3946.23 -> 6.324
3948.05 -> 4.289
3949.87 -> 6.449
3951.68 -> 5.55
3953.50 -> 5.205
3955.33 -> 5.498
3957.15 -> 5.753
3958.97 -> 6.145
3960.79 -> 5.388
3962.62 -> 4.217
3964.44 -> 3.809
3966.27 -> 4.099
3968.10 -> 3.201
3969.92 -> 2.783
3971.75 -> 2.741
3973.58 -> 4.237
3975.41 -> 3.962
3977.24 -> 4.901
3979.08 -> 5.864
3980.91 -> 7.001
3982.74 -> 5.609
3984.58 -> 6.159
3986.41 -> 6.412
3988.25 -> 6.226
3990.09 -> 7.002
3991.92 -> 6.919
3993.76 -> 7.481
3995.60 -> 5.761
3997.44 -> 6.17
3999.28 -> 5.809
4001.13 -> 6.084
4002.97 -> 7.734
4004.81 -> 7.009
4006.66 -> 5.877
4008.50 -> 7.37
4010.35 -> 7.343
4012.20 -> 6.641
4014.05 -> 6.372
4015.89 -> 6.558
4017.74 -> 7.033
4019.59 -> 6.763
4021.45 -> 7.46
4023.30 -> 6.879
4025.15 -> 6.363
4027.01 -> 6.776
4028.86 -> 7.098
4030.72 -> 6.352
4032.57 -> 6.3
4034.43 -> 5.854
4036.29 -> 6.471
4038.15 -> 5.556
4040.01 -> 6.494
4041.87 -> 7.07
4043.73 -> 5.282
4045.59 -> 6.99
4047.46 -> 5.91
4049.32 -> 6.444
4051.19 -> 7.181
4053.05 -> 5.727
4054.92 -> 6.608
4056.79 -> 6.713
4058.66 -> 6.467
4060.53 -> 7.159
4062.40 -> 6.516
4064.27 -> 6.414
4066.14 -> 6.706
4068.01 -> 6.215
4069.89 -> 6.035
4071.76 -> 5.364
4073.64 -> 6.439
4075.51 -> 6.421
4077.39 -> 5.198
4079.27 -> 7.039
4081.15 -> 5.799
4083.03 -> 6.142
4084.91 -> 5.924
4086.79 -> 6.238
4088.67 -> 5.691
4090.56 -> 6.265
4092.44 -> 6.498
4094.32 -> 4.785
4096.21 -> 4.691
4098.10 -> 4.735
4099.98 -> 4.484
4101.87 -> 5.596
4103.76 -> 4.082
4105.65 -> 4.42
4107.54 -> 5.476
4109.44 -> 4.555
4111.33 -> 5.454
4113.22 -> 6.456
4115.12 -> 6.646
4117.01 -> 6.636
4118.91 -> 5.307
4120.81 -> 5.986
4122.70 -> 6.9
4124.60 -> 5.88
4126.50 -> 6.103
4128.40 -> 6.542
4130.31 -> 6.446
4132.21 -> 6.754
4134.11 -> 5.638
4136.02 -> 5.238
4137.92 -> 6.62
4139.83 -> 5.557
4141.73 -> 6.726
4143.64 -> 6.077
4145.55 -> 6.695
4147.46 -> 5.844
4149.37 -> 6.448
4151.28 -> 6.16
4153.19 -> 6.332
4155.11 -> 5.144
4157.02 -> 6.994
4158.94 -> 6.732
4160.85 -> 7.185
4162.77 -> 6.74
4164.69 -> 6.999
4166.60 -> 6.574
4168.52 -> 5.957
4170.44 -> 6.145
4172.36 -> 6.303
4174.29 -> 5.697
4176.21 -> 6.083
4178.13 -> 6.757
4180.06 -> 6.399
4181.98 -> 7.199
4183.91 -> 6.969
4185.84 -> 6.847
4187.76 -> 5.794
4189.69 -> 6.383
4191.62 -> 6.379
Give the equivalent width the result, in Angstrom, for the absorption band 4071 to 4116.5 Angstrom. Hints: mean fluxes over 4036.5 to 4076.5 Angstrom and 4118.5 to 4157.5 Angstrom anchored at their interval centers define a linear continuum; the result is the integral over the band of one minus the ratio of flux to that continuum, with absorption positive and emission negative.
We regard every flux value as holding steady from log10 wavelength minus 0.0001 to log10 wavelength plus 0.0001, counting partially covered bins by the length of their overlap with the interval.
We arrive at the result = 4.83 Angstrom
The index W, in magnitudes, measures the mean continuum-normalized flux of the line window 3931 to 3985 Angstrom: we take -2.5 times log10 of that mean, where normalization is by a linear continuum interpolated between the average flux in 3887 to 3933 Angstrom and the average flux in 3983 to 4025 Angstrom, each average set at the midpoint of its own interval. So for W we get 0.22 mag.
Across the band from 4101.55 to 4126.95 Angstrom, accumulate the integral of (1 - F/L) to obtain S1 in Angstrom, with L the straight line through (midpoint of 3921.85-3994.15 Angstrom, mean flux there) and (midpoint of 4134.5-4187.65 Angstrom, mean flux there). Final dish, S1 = 1.7 Angstrom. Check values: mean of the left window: 5.07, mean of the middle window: 5.67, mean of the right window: 6.37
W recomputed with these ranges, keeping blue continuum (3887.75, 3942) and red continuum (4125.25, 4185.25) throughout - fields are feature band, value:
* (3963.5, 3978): 0.41 mag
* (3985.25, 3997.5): -0.19 mag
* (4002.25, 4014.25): -0.23 mag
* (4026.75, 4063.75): -0.12 mag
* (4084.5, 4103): 0.11 mag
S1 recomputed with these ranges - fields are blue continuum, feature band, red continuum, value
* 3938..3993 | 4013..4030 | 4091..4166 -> -4.0 Angstrom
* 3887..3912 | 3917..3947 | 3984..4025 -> 5.2 Angstrom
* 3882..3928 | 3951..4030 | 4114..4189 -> -3.5 Angstrom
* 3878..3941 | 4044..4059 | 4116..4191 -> -1.7 Angstrom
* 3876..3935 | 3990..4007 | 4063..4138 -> -3.6 Angstrom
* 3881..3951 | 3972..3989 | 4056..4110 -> -0.3 Angstrom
